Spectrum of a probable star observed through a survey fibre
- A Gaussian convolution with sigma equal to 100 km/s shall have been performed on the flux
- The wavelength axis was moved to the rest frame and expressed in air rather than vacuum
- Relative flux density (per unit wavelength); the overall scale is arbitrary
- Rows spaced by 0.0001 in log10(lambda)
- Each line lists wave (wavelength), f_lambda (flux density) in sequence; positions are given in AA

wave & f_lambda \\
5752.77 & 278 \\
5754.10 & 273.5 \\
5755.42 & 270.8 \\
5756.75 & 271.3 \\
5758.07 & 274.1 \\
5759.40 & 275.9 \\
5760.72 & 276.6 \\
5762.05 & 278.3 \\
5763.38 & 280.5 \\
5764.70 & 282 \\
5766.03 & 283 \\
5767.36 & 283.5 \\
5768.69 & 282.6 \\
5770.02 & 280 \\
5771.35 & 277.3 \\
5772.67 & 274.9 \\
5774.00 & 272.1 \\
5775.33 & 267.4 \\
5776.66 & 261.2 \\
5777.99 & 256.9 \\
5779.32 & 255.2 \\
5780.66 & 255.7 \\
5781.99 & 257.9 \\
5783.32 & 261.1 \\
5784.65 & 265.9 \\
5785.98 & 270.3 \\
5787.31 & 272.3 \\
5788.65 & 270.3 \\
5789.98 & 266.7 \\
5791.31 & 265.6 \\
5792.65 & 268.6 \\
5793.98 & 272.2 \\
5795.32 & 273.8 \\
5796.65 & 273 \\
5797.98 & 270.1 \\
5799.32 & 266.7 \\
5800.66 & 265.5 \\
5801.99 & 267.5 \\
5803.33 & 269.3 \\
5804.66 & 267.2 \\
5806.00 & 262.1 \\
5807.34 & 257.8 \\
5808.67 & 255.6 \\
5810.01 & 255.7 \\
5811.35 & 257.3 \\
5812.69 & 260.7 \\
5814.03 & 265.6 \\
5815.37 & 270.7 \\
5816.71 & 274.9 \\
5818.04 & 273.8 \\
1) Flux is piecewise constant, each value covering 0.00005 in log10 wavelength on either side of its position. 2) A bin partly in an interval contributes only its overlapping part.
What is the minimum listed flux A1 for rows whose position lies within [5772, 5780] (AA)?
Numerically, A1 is 255.2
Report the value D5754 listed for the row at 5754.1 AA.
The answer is 273.5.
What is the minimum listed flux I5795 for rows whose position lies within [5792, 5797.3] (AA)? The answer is 268.6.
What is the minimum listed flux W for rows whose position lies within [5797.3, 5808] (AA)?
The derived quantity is 257.8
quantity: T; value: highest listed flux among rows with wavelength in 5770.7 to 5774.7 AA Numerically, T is 277.3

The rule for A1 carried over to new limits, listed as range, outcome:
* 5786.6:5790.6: 266.7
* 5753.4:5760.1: 270.8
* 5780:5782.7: 255.7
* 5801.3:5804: 267.5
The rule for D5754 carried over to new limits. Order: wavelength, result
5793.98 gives 272.2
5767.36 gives 283.5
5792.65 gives 268.6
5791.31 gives 265.6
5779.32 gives 255.2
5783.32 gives 261.1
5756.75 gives 271.3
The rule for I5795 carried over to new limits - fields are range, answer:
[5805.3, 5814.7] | 255.6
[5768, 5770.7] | 280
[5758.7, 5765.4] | 275.9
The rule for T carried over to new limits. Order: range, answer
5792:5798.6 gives 273.8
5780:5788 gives 272.3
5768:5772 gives 282.6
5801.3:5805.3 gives 269.3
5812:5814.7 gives 265.6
